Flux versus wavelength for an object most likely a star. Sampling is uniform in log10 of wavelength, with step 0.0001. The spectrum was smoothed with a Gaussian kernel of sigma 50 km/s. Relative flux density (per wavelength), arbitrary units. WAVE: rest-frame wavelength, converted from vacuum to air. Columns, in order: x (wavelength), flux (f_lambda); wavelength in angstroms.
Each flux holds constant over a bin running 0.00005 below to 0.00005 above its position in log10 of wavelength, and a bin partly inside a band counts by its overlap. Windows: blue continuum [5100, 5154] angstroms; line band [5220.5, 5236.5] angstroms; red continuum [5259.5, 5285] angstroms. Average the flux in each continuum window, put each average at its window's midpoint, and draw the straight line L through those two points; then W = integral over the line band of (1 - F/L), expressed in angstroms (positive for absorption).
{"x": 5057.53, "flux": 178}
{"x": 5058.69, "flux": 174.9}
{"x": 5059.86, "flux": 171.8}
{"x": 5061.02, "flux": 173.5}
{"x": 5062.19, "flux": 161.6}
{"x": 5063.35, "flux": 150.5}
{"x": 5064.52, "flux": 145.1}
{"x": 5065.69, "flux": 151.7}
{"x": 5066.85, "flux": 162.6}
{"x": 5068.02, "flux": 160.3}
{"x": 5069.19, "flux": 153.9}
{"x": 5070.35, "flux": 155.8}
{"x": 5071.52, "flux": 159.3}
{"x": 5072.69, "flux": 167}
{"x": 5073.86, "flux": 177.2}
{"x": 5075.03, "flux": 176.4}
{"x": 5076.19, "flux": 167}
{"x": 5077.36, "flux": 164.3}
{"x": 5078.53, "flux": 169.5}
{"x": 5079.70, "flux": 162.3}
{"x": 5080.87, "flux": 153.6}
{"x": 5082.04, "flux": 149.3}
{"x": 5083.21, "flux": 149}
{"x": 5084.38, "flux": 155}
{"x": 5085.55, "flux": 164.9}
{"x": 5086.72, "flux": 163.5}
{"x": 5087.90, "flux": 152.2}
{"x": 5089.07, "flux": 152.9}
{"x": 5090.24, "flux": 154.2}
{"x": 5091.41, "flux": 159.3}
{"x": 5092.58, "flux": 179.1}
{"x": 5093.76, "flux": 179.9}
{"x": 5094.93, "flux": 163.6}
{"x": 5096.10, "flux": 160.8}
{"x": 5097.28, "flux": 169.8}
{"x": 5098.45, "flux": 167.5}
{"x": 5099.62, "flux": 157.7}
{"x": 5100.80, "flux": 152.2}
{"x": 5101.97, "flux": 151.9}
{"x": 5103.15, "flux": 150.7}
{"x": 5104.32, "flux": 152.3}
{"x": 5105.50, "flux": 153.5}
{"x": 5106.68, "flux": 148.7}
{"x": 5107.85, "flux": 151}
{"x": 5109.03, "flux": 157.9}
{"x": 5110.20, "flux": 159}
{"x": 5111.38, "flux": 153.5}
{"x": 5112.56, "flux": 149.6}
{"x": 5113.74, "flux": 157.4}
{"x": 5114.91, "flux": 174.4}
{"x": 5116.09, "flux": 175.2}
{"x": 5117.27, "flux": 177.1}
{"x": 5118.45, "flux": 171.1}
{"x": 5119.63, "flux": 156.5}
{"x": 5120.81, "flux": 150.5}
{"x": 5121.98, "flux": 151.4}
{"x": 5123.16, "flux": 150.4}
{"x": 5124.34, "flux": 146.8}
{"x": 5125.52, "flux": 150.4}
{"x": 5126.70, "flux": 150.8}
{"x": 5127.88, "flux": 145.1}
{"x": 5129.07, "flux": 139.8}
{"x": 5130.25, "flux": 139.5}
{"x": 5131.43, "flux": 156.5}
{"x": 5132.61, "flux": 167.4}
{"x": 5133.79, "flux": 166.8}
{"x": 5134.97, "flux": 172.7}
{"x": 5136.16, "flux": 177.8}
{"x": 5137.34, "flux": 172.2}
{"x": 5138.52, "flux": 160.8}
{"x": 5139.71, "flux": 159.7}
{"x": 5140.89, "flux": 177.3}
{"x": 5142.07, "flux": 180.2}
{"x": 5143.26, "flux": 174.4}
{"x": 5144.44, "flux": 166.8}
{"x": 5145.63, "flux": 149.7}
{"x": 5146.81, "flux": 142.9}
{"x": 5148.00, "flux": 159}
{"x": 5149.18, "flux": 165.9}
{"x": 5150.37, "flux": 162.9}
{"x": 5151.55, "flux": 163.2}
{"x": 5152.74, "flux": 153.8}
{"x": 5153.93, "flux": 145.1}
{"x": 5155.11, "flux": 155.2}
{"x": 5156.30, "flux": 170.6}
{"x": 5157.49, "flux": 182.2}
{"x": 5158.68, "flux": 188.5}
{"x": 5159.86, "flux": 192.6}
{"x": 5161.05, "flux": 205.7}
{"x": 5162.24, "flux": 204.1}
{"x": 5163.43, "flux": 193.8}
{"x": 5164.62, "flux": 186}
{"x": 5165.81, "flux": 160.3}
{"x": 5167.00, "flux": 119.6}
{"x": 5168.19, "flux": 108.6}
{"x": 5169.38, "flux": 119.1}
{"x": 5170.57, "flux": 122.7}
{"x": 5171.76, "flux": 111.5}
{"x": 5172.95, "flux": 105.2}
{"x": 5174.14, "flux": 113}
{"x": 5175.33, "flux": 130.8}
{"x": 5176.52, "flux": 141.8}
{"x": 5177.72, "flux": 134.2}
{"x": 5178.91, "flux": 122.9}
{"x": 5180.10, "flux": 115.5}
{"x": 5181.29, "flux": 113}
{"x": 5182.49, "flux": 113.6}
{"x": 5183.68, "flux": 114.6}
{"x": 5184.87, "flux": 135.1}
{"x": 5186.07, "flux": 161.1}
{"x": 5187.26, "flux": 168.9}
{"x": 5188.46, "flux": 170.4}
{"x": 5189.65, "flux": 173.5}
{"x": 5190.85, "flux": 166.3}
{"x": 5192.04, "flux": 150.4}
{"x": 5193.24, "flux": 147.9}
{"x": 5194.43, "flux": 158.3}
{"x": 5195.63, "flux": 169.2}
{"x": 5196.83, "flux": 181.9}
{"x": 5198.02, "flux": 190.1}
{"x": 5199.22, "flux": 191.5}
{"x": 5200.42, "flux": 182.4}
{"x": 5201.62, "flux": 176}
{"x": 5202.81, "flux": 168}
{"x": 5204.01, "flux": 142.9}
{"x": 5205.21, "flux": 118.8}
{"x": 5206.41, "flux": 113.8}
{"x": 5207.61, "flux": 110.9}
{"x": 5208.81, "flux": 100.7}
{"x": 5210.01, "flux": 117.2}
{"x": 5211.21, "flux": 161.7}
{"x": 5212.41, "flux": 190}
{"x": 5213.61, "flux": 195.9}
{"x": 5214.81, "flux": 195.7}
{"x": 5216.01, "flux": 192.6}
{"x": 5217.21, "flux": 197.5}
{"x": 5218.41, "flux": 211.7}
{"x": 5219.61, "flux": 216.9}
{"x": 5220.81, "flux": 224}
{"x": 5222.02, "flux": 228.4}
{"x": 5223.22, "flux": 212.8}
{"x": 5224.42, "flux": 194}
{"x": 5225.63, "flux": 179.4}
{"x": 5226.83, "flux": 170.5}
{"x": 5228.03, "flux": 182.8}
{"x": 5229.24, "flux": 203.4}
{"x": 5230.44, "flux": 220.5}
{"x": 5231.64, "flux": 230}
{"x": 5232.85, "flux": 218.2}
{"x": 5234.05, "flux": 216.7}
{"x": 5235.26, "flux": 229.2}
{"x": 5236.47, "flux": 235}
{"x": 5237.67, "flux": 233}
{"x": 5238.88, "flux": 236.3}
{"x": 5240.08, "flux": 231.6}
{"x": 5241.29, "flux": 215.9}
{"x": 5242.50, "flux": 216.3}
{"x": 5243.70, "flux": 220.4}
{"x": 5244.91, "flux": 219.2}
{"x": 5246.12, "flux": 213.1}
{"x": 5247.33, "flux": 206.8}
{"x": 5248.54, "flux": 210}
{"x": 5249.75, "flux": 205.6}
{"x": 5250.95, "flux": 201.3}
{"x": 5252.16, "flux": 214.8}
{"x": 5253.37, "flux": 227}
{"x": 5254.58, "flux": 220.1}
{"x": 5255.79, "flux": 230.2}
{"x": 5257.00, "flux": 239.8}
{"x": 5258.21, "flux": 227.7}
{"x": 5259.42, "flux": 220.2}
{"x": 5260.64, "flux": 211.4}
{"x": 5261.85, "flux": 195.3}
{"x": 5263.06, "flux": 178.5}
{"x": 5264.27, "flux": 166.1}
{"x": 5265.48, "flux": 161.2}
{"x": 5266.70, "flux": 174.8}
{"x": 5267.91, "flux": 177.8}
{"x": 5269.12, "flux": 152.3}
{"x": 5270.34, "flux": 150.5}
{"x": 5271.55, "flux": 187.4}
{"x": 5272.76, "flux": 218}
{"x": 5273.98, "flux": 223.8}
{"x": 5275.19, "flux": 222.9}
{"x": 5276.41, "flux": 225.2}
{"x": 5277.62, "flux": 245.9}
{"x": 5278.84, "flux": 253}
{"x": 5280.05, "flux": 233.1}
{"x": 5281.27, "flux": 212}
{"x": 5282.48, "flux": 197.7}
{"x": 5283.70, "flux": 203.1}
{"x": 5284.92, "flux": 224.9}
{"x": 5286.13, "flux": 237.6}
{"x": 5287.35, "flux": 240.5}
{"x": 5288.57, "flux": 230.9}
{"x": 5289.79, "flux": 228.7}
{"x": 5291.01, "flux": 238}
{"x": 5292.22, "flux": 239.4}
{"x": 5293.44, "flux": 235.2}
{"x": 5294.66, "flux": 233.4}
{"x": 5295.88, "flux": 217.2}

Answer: -1.81 angstroms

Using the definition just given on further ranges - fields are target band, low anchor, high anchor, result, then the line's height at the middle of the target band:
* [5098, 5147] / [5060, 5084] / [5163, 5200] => -1.8 angstroms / 153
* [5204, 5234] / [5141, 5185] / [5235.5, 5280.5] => 0.6 angstroms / 186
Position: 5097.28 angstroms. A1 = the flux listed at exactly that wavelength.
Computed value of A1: 169.8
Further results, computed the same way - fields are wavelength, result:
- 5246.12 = 213.1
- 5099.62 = 157.7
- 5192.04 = 150.4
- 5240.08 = 231.6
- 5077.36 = 164.3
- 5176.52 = 141.8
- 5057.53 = 178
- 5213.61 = 195.9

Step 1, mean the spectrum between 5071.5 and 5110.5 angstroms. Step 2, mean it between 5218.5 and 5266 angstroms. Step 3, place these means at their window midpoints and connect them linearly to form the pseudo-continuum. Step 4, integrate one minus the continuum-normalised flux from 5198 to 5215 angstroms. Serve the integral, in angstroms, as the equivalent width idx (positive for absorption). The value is 3.8 angstroms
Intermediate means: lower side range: 160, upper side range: 212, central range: 155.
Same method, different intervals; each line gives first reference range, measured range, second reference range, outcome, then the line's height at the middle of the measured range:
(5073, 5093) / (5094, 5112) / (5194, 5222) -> 0.67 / 163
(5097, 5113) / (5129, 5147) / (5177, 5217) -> -1.10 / 154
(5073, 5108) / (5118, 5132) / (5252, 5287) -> 1.58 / 170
